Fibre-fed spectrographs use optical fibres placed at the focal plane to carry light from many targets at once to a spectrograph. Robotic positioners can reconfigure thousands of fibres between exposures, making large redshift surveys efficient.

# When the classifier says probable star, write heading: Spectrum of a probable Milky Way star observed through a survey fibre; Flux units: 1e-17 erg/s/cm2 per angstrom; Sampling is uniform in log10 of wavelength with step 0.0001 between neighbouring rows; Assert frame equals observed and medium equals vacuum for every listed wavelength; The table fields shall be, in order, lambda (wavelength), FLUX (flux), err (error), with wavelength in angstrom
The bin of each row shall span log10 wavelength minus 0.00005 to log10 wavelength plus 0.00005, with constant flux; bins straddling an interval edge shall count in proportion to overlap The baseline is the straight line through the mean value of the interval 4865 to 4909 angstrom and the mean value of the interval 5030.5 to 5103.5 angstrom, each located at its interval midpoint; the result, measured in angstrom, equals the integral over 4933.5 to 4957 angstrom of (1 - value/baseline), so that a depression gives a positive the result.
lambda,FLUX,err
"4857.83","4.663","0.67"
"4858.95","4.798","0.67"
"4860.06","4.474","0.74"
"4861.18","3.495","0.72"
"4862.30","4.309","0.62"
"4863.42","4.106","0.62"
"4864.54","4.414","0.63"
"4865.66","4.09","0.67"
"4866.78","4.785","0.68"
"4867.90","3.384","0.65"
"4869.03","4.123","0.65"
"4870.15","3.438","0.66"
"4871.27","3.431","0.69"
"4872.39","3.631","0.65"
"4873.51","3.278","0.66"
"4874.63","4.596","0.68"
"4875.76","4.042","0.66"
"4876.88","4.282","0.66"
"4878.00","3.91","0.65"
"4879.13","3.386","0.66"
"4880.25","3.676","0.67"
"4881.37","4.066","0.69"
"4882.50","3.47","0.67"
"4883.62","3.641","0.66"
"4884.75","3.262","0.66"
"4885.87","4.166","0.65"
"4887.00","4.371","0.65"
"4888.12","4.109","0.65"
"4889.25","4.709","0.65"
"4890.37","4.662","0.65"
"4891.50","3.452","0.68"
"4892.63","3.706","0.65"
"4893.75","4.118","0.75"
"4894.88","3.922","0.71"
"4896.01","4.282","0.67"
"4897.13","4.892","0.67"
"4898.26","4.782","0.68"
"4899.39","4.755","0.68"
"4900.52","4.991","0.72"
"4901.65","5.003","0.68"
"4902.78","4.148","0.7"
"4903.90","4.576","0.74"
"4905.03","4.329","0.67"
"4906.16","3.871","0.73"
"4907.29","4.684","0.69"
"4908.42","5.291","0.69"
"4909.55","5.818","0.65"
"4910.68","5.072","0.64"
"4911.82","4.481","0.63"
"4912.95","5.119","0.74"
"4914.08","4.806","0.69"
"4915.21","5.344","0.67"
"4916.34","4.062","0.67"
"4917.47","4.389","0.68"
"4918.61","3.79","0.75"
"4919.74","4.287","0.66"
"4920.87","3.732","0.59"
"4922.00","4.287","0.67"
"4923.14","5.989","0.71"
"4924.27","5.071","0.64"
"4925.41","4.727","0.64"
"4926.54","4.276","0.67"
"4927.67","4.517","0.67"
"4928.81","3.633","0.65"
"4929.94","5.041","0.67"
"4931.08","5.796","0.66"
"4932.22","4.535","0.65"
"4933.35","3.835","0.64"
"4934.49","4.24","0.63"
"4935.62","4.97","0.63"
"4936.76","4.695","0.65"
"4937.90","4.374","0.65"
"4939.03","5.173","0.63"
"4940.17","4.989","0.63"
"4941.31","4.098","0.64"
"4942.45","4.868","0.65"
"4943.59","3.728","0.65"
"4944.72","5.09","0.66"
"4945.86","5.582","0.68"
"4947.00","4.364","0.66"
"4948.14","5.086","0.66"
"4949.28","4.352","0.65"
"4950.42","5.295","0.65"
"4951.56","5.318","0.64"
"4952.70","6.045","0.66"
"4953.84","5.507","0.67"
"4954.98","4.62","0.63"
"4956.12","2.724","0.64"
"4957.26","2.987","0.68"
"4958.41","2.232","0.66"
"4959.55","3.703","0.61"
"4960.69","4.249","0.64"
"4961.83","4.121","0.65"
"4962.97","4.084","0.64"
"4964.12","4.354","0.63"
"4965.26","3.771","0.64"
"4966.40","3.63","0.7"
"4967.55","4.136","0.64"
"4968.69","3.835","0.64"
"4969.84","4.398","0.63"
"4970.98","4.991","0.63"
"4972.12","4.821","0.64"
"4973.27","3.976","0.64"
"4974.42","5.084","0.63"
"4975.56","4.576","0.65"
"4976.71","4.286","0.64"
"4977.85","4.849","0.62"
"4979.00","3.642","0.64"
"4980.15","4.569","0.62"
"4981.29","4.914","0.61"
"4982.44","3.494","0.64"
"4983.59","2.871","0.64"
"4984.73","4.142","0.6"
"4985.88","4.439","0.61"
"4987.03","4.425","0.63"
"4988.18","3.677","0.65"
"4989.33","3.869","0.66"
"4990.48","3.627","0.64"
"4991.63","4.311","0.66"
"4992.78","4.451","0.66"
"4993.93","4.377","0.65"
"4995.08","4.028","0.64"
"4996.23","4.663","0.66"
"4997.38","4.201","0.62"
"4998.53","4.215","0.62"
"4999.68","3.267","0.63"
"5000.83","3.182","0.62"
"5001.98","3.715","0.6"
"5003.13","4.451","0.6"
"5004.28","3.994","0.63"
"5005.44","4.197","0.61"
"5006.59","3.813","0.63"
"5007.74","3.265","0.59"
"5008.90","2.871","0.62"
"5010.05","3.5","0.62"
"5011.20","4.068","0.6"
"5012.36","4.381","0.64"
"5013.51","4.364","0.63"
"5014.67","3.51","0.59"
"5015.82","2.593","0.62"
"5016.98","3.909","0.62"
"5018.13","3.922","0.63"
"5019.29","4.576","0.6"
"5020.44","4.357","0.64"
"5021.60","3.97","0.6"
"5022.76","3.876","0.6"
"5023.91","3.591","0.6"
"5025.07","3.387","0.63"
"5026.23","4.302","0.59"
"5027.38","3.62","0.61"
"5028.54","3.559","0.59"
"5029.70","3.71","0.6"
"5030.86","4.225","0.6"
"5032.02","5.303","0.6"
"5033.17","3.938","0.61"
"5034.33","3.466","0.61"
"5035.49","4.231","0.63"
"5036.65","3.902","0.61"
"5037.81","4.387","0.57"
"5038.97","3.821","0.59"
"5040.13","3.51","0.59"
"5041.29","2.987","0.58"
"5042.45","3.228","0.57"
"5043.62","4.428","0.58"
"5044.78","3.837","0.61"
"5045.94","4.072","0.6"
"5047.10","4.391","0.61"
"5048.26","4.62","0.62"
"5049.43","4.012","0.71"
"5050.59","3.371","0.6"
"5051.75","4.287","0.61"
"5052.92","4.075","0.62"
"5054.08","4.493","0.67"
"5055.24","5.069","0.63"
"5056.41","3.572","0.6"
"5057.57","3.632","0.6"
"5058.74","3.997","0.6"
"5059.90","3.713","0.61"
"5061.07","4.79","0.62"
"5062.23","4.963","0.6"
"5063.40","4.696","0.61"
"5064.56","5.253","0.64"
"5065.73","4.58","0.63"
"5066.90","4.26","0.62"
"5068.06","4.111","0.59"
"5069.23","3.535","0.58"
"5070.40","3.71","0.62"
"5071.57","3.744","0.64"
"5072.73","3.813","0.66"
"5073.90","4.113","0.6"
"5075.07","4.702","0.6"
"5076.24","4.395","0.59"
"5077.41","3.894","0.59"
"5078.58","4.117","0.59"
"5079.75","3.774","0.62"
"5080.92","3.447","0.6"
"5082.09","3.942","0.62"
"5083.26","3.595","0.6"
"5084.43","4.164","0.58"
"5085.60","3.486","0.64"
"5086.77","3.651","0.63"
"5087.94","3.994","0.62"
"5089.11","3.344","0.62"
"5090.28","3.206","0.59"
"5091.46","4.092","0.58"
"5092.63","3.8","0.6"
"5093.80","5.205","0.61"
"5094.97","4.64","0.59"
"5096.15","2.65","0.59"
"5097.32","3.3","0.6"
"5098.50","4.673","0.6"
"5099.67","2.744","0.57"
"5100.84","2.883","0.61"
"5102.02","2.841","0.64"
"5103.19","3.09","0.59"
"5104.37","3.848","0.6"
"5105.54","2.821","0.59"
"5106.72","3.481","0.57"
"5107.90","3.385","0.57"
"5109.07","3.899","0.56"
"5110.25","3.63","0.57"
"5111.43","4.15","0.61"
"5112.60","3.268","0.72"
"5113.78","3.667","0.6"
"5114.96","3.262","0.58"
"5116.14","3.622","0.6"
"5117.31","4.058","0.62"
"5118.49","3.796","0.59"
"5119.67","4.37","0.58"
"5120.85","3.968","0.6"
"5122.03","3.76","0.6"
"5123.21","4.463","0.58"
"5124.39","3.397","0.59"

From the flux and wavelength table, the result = -3.65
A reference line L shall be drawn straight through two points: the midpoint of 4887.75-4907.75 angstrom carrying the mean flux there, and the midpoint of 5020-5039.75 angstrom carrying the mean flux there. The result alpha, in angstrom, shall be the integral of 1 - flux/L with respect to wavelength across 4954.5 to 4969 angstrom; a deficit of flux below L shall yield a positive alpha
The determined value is 1.6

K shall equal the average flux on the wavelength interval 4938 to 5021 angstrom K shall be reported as 4.18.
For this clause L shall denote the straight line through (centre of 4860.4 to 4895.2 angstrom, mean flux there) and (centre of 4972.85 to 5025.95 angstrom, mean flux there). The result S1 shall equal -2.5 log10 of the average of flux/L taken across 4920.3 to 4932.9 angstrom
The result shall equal -0.18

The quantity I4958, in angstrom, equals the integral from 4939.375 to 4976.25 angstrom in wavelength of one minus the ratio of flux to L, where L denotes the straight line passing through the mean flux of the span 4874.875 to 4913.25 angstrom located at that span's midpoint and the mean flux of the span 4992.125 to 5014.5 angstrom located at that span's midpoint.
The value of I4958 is -2.68 angstrom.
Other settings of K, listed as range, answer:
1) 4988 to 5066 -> 4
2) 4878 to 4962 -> 4.45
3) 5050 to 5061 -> 4.06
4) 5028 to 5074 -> 4.09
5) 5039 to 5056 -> 4.01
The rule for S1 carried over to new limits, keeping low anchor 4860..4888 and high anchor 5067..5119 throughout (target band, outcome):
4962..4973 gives -0.10 mag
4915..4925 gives -0.17 mag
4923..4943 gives -0.21 mag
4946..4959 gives -0.16 mag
